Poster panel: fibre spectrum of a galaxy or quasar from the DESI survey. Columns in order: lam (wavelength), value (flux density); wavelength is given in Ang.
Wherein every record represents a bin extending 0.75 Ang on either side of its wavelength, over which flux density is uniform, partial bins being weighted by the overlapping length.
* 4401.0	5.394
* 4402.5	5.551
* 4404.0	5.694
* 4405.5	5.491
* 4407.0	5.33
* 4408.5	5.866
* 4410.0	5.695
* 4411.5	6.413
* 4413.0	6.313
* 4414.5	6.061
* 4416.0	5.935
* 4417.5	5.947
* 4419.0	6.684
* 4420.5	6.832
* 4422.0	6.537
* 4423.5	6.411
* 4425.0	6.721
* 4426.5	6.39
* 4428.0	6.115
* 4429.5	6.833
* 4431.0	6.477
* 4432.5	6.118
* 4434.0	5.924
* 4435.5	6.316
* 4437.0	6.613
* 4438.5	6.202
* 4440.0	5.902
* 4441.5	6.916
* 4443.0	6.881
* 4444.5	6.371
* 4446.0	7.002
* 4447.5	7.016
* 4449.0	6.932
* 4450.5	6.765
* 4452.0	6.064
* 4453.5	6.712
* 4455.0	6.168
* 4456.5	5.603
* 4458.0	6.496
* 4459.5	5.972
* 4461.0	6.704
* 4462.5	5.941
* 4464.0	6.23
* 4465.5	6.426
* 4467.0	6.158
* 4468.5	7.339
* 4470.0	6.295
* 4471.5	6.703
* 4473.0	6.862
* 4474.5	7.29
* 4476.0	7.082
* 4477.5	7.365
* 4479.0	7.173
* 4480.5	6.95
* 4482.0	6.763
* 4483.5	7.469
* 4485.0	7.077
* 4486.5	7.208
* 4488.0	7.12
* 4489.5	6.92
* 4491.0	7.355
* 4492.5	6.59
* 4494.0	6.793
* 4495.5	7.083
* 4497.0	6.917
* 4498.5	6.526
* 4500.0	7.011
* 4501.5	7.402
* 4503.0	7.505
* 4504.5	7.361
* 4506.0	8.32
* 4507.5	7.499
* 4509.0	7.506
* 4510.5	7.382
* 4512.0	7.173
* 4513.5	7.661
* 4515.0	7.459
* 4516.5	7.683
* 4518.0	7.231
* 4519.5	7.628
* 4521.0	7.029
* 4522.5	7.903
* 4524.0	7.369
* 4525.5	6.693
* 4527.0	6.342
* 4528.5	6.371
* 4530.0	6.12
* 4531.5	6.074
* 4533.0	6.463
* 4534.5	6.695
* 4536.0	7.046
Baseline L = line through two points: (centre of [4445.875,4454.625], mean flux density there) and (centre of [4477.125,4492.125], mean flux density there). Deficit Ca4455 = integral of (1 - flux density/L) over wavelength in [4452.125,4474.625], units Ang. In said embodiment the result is 1.4 Ang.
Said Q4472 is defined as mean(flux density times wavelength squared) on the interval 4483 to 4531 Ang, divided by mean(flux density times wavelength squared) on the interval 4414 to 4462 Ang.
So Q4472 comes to 1.15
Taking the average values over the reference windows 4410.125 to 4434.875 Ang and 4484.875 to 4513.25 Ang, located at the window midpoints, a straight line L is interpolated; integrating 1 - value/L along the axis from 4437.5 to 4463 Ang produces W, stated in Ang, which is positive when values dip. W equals 0.75 Ang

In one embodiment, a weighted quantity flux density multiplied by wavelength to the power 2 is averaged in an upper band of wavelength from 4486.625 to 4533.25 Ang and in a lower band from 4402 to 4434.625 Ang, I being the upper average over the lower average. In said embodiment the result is 1.20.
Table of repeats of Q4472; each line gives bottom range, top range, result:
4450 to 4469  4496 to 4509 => 1.18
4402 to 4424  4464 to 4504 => 1.19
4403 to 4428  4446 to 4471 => 1.07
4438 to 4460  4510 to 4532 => 1.13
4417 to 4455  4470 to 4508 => 1.12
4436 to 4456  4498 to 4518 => 1.16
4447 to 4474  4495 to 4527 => 1.16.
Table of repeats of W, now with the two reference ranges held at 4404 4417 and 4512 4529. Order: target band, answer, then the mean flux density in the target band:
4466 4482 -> -0.60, 6.91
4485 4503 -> -0.31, 7.02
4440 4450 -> -0.76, 6.78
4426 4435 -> -0.27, 6.31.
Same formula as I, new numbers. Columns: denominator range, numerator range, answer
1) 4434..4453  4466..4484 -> 1.07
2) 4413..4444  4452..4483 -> 1.05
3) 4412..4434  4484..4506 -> 1.15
